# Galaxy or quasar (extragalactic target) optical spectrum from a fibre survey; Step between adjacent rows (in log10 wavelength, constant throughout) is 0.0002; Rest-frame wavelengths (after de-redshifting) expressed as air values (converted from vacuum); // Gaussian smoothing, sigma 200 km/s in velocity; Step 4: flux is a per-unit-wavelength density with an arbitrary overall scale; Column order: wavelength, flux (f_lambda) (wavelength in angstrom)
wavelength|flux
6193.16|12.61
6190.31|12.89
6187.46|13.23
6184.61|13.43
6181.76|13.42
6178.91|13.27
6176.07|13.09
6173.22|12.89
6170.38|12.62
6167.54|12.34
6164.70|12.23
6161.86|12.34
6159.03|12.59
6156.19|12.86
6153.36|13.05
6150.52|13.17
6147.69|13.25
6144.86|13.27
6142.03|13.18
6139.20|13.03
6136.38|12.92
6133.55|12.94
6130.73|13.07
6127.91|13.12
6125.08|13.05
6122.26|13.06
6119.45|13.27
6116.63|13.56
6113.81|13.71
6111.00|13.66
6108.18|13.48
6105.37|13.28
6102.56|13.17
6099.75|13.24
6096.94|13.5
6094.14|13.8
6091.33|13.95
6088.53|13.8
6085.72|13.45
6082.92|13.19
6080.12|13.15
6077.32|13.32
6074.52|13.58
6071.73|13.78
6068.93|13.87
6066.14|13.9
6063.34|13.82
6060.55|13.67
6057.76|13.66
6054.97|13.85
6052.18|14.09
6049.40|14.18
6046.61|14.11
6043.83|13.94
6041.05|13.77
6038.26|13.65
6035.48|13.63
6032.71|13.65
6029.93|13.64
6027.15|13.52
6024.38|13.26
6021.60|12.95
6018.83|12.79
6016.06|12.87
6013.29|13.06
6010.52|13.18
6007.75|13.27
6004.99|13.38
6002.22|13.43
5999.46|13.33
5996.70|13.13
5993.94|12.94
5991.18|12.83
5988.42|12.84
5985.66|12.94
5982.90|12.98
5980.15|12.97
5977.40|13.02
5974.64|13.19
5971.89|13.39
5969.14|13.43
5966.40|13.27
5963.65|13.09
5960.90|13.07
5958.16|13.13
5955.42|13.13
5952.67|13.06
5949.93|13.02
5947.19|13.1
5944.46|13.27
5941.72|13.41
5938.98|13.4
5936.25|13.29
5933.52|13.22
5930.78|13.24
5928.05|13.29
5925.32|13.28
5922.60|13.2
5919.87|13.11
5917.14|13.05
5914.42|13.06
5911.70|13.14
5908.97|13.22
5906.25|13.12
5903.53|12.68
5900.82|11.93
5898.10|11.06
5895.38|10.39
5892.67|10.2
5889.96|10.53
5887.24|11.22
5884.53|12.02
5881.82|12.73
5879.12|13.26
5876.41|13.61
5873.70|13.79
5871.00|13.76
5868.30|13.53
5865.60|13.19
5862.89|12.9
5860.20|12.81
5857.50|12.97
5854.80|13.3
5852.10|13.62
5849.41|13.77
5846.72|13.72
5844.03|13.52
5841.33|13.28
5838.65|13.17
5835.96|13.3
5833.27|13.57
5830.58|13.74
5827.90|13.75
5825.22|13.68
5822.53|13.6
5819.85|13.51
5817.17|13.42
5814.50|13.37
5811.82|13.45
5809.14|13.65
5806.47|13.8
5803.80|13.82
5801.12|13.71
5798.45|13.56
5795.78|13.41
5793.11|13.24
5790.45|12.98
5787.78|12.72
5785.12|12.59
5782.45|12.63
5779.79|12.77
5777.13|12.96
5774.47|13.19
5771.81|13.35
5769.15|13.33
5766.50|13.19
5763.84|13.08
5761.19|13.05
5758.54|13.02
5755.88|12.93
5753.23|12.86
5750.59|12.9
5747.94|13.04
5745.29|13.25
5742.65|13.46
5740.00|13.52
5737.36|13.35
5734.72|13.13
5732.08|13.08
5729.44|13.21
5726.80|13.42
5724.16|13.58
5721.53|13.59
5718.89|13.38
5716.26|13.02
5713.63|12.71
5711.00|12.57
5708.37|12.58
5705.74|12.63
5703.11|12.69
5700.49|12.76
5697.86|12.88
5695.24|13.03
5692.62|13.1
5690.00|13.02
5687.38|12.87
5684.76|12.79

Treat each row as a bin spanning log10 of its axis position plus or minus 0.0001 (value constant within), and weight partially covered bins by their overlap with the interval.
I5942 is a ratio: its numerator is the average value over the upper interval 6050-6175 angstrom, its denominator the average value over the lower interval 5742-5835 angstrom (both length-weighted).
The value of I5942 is 1.0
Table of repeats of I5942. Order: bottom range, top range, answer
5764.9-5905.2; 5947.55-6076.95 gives 1.03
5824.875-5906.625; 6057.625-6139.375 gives 1.05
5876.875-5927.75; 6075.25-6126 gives 1.09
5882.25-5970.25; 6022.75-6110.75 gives 1.07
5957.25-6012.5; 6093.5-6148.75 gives 1.01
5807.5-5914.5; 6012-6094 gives 1.05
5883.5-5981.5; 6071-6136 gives 1.05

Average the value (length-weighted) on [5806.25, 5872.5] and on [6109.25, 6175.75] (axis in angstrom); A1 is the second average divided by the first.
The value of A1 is 1.0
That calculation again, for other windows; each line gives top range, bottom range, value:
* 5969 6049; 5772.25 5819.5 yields 1.00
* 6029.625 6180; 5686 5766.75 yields 1.02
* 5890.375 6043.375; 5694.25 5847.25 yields 0.98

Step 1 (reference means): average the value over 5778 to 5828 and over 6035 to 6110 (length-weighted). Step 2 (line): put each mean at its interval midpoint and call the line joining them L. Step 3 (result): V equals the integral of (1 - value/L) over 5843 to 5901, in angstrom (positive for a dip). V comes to 3.4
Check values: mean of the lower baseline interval 13.3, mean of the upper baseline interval 13.7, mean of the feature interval 12.6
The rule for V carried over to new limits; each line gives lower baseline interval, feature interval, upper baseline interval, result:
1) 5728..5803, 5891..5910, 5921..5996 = 2.01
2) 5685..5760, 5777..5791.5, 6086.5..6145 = 0.38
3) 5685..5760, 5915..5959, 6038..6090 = 0.90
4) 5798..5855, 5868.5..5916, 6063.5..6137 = 4.08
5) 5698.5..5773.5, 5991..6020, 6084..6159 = 0.23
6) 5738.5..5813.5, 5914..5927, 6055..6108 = 0.22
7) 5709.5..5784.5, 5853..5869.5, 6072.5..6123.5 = 0.13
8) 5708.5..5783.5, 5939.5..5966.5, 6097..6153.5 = 0.05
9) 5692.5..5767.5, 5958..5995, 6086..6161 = 0.32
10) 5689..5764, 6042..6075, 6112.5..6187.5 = -2.13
